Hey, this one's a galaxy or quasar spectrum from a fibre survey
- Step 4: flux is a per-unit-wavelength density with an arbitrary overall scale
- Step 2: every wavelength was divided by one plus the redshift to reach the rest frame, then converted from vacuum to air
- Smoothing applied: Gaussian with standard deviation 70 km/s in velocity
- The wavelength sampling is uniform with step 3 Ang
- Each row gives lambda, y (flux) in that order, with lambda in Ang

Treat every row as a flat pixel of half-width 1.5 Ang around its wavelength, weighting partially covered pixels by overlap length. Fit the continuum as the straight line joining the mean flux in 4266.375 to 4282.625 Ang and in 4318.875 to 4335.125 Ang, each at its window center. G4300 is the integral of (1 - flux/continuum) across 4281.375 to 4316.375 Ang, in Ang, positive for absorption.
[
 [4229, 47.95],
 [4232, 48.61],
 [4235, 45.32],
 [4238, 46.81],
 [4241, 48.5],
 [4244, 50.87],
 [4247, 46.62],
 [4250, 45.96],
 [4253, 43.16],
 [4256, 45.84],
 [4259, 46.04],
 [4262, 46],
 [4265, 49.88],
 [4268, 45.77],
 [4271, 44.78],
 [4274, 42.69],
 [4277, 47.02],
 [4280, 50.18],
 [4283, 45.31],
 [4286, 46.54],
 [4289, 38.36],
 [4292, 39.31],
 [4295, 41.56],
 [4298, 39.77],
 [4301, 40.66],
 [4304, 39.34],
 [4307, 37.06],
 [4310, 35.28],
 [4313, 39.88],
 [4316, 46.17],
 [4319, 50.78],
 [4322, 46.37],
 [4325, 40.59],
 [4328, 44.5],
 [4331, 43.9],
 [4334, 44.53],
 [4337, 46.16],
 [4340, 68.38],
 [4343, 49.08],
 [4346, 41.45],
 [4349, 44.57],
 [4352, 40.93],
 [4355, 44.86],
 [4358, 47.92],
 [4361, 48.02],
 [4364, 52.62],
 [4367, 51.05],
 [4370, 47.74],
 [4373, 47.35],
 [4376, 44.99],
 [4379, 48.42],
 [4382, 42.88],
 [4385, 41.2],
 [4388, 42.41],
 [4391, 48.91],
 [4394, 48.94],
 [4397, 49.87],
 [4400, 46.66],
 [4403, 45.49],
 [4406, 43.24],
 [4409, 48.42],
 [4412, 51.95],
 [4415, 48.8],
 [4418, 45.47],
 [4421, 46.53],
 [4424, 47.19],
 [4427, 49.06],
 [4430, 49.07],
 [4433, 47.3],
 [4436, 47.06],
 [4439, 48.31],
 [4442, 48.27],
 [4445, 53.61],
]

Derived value 3.7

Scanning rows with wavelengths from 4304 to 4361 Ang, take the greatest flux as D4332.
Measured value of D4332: 68.38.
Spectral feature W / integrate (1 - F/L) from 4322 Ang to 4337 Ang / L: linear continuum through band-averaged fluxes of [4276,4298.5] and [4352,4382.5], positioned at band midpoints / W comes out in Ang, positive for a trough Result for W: 0.5 Ang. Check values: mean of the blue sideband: 43.6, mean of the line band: 44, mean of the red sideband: 47.4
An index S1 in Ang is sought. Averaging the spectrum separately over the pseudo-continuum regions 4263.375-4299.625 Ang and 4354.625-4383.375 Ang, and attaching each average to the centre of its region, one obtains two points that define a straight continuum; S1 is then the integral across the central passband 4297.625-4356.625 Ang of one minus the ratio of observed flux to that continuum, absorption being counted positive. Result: 2.3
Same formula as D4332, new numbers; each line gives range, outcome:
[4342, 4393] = 52.62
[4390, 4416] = 51.95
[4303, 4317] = 46.17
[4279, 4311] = 50.18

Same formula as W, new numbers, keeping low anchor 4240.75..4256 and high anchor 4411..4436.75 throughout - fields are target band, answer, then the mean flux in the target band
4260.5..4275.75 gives 0.35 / 45.8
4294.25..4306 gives 1.75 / 40.1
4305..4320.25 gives 1.82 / 41.6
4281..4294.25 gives 1.25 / 42.6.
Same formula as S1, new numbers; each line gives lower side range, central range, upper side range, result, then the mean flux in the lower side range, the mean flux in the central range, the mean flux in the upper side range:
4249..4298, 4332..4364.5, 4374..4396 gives -1.8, 44.7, 47.8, 45.5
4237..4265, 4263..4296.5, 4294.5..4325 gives -0.3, 46.8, 44.7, 41.6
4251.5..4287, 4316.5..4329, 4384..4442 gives 0.2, 46.1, 45.7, 47.2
